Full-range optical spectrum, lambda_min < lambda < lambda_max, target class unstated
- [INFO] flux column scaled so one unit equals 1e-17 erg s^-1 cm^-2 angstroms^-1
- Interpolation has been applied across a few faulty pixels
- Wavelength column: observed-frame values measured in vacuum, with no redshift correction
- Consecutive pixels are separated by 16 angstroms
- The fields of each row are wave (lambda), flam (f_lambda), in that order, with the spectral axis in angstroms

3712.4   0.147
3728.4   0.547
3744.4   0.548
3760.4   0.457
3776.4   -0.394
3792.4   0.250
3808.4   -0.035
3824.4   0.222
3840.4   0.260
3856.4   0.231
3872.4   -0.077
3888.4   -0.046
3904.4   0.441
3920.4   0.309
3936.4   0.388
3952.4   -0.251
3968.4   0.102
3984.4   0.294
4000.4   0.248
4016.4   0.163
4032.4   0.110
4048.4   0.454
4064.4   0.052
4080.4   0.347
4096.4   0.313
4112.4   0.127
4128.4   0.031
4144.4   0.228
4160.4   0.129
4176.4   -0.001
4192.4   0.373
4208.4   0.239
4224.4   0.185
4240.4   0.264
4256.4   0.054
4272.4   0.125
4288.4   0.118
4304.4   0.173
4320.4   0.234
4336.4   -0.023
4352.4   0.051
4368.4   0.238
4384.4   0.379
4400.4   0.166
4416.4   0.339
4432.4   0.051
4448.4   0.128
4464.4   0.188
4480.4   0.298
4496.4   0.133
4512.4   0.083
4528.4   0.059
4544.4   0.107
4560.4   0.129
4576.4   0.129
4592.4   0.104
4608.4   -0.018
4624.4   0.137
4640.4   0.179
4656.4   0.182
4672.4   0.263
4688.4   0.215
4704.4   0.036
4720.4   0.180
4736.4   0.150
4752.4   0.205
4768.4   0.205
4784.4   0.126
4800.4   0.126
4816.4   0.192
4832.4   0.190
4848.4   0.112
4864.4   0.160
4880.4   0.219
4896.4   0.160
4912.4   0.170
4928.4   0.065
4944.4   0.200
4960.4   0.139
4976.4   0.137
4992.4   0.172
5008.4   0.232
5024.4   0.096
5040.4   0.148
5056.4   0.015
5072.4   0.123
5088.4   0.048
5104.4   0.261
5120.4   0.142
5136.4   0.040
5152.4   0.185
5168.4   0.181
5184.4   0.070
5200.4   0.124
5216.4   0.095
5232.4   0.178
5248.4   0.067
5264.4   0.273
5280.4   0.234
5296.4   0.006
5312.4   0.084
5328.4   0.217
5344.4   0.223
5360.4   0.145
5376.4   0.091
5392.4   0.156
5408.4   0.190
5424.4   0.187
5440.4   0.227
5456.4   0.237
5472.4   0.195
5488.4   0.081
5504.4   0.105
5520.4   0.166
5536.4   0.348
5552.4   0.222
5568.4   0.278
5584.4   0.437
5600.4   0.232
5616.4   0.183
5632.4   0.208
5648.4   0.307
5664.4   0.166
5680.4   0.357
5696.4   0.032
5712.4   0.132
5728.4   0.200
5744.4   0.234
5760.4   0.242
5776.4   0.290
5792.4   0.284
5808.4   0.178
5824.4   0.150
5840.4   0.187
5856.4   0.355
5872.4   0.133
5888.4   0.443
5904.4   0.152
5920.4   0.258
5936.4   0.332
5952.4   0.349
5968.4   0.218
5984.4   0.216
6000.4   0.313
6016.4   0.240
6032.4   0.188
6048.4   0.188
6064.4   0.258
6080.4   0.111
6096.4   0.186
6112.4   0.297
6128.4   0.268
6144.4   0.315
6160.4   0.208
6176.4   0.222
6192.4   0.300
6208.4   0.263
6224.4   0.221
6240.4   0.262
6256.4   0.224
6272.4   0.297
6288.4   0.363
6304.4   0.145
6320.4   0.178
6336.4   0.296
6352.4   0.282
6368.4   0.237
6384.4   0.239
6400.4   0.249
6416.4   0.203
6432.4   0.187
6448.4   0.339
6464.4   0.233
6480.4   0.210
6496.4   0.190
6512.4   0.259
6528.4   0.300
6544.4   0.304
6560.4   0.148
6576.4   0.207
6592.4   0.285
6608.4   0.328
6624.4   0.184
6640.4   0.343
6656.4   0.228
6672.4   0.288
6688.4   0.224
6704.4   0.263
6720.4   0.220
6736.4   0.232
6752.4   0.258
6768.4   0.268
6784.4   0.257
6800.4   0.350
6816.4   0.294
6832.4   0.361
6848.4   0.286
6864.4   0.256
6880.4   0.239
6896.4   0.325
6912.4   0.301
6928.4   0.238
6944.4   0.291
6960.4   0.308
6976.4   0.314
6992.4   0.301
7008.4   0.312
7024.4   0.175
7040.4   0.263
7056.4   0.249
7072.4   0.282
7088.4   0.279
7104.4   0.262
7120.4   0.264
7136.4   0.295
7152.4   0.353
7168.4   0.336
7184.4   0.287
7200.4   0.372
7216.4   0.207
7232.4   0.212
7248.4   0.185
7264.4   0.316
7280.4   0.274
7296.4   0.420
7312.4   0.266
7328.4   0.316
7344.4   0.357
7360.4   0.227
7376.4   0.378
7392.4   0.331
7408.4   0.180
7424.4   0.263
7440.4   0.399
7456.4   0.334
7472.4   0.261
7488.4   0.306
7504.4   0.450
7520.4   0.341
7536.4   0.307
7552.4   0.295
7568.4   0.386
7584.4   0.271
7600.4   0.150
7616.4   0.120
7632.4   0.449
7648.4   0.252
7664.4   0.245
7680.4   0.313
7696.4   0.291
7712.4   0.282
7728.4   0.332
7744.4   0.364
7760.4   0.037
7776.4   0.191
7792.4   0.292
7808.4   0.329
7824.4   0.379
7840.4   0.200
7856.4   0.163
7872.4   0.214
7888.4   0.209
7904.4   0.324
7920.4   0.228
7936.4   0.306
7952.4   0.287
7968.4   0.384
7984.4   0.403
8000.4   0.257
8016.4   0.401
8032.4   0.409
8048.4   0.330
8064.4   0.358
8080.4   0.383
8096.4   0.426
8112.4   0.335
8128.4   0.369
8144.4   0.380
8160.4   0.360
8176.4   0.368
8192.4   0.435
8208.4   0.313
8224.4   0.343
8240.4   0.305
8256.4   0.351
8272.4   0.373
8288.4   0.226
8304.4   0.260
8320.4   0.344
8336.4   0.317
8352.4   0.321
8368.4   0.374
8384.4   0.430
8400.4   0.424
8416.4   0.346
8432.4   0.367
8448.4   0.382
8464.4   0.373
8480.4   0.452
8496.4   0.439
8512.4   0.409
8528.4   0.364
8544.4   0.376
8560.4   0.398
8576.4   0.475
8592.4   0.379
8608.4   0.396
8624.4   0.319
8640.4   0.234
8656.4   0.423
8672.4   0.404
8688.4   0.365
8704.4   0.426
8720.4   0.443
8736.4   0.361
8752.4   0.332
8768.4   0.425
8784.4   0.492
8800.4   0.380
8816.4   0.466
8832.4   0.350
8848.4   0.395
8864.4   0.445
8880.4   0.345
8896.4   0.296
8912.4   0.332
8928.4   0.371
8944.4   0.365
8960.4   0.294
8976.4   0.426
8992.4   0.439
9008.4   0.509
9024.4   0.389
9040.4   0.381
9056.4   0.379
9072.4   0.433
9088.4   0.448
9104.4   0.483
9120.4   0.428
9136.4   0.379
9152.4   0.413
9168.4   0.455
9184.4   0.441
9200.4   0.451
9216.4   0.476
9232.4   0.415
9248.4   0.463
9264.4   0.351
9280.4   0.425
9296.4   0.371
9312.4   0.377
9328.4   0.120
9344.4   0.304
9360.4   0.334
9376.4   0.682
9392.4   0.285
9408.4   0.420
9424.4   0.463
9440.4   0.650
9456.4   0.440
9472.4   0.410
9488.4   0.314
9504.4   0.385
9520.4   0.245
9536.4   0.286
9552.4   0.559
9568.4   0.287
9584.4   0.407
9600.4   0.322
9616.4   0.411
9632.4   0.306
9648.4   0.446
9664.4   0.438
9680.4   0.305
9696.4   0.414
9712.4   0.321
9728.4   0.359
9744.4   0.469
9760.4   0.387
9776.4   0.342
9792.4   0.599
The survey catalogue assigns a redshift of 0.50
